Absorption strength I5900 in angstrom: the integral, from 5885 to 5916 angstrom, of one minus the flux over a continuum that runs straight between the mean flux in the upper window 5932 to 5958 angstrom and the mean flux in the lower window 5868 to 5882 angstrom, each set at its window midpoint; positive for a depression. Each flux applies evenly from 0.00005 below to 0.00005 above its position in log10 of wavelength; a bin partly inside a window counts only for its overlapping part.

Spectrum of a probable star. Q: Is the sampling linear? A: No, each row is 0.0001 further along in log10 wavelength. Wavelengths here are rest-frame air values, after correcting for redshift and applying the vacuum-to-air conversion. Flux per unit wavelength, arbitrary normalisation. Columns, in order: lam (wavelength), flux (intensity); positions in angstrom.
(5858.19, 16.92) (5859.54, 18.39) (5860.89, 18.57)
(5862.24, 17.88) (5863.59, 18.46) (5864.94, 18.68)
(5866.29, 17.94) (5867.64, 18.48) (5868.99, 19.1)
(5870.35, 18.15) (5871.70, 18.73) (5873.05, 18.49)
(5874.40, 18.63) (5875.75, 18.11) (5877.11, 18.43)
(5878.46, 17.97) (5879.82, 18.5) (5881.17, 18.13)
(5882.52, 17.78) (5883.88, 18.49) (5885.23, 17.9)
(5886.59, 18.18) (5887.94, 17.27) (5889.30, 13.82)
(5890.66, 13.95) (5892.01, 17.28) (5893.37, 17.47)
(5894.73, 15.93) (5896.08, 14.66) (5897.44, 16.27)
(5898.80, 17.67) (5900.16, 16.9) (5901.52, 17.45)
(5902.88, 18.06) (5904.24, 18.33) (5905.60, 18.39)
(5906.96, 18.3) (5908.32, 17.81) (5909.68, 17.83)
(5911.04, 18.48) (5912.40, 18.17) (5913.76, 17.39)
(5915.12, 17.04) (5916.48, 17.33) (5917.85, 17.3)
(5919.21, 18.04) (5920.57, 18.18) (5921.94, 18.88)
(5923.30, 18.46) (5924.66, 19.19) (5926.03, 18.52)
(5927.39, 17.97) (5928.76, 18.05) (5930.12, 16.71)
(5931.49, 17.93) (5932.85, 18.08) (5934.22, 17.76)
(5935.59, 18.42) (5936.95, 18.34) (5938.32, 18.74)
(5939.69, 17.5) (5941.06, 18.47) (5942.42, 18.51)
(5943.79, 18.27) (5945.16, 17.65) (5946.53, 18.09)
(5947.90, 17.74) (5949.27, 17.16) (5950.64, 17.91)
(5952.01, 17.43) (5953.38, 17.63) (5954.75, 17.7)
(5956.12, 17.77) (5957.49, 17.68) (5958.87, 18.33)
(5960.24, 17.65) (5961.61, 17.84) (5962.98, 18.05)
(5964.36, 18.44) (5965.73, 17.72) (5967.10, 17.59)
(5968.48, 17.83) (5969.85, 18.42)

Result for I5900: 1.9 angstrom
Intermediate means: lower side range 18.4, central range 17.1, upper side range 17.9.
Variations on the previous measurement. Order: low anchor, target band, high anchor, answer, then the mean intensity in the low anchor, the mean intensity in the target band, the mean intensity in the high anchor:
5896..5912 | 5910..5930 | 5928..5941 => -0.3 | 17.6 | 18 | 18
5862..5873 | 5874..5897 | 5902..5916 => 1.3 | 18.5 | 17.2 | 18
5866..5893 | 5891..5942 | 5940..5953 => 0.3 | 17.8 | 17.7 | 17.9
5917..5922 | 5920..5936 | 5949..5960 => -0.3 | 17.9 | 18.2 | 17.7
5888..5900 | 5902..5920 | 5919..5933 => -0.8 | 16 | 17.9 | 18.2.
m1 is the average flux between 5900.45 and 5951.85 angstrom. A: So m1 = 18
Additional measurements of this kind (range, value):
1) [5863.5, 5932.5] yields 17.7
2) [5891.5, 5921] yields 17.5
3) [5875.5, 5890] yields 17.7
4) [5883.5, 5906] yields 16.9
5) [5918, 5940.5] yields 18.2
